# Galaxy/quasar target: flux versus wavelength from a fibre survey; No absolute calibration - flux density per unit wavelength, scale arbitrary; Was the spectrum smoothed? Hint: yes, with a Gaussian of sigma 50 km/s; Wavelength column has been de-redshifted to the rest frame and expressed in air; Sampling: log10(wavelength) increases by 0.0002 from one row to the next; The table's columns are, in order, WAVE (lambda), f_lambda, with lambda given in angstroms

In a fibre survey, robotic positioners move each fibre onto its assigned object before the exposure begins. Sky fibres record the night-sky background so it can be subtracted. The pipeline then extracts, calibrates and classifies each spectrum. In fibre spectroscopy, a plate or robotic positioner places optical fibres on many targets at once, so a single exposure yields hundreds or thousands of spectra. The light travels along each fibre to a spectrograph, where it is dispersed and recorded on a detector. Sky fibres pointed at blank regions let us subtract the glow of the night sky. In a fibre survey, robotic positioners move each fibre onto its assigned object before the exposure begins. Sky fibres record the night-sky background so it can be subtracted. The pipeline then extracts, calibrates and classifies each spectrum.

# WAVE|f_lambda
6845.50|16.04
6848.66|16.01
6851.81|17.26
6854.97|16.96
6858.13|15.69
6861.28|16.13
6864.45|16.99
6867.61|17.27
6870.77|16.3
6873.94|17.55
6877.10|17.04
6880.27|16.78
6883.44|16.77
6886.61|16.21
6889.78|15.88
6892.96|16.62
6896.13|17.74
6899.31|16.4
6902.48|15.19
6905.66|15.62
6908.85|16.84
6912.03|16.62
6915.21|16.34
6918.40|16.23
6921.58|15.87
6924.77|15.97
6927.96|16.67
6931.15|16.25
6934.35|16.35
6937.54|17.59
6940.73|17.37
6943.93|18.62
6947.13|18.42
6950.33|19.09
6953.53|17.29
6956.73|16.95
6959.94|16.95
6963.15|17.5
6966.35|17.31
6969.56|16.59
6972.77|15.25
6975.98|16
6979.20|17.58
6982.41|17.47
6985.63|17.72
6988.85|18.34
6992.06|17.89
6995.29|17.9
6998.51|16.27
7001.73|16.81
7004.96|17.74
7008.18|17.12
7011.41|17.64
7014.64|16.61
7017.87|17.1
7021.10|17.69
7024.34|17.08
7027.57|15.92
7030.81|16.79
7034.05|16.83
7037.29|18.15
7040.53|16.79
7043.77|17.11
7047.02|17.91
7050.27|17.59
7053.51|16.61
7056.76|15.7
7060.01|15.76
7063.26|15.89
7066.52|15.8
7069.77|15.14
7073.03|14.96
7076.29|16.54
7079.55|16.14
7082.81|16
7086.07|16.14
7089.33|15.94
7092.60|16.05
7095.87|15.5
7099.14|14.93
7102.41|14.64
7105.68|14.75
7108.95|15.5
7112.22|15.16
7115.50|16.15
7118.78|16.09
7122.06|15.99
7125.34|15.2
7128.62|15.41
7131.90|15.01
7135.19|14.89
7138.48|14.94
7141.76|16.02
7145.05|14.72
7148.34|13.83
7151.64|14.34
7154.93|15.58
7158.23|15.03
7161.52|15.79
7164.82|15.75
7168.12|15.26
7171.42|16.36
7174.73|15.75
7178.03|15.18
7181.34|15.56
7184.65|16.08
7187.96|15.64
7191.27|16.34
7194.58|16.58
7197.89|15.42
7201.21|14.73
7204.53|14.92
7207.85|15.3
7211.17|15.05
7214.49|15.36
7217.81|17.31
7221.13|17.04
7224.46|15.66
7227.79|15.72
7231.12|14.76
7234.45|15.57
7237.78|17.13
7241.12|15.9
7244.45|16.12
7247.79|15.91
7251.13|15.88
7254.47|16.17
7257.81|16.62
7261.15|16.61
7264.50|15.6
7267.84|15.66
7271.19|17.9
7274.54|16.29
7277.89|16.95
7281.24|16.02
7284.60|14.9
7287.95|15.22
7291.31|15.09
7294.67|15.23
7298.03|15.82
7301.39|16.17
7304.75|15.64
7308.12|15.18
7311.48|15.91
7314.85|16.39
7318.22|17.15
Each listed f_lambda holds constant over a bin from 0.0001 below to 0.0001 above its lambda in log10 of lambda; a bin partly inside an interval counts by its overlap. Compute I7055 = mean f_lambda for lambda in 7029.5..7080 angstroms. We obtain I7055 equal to 16.5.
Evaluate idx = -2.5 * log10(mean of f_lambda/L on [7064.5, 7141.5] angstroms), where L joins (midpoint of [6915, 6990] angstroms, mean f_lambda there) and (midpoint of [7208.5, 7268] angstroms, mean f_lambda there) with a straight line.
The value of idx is 0.07 mag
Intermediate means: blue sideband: 17.1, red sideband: 16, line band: 15.5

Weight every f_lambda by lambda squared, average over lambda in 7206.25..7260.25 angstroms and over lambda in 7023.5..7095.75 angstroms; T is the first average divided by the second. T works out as 1.02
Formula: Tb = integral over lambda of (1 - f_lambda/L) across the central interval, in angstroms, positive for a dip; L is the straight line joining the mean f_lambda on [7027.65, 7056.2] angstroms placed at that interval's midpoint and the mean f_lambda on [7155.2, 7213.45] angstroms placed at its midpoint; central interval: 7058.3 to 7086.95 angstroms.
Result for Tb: 1.6 angstroms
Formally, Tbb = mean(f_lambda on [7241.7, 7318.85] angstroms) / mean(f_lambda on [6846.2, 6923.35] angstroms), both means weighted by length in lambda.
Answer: 0.97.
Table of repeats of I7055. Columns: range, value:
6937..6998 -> 17.4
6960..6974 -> 16.7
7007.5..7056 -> 17.1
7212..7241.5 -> 16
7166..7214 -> 15.6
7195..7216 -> 15.2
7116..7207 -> 15.4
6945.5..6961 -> 17.8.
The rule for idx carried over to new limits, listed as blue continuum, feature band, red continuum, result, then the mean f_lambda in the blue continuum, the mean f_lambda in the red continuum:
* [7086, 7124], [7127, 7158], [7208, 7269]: 0.049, 15.5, 16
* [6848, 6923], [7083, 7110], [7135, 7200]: 0.019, 16.5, 15.5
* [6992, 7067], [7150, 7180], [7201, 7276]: 0.060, 16.9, 16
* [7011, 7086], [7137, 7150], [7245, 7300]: 0.101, 16.6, 16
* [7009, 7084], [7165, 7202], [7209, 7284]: 0.036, 16.6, 16.1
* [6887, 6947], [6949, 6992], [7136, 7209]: -0.058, 16.6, 15.4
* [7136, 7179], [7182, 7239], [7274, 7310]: -0.025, 15.3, 15.7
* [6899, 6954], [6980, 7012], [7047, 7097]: -0.066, 16.8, 16.1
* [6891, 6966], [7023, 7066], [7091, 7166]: -0.053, 16.9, 15.3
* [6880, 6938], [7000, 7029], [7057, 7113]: -0.078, 16.4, 15.6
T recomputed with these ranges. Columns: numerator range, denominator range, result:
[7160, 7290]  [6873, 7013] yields 1.01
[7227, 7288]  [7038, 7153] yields 1.07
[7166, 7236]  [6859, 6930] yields 1.04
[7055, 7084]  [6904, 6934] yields 1.01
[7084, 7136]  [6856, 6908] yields 1.00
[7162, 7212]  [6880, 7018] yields 0.98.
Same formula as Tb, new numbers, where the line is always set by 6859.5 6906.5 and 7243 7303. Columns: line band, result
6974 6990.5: -0.9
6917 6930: 0.3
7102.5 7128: 1.2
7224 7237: 0.4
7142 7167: 1.7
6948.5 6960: -0.8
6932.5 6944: -0.6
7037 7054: -1.0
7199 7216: 1.1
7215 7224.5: -0.4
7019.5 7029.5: -0.3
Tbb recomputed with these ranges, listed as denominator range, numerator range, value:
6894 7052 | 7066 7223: 0.91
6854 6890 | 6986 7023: 1.04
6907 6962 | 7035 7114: 0.94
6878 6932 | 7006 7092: 1.01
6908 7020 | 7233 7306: 0.94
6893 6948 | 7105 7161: 0.91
